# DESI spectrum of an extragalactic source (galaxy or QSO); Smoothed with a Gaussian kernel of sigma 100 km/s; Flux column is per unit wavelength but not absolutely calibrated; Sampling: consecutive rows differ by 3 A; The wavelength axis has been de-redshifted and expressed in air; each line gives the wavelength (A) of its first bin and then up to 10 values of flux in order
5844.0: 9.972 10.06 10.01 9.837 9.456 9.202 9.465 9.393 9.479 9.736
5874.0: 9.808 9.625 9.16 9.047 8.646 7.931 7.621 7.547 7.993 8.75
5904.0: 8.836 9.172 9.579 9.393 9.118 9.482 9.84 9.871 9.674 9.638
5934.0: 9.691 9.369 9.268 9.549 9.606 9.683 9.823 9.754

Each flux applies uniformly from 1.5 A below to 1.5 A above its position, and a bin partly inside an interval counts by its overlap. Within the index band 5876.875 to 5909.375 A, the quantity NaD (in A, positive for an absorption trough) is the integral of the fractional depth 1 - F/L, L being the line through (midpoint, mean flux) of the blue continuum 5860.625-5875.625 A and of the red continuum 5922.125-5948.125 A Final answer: 3.5 A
